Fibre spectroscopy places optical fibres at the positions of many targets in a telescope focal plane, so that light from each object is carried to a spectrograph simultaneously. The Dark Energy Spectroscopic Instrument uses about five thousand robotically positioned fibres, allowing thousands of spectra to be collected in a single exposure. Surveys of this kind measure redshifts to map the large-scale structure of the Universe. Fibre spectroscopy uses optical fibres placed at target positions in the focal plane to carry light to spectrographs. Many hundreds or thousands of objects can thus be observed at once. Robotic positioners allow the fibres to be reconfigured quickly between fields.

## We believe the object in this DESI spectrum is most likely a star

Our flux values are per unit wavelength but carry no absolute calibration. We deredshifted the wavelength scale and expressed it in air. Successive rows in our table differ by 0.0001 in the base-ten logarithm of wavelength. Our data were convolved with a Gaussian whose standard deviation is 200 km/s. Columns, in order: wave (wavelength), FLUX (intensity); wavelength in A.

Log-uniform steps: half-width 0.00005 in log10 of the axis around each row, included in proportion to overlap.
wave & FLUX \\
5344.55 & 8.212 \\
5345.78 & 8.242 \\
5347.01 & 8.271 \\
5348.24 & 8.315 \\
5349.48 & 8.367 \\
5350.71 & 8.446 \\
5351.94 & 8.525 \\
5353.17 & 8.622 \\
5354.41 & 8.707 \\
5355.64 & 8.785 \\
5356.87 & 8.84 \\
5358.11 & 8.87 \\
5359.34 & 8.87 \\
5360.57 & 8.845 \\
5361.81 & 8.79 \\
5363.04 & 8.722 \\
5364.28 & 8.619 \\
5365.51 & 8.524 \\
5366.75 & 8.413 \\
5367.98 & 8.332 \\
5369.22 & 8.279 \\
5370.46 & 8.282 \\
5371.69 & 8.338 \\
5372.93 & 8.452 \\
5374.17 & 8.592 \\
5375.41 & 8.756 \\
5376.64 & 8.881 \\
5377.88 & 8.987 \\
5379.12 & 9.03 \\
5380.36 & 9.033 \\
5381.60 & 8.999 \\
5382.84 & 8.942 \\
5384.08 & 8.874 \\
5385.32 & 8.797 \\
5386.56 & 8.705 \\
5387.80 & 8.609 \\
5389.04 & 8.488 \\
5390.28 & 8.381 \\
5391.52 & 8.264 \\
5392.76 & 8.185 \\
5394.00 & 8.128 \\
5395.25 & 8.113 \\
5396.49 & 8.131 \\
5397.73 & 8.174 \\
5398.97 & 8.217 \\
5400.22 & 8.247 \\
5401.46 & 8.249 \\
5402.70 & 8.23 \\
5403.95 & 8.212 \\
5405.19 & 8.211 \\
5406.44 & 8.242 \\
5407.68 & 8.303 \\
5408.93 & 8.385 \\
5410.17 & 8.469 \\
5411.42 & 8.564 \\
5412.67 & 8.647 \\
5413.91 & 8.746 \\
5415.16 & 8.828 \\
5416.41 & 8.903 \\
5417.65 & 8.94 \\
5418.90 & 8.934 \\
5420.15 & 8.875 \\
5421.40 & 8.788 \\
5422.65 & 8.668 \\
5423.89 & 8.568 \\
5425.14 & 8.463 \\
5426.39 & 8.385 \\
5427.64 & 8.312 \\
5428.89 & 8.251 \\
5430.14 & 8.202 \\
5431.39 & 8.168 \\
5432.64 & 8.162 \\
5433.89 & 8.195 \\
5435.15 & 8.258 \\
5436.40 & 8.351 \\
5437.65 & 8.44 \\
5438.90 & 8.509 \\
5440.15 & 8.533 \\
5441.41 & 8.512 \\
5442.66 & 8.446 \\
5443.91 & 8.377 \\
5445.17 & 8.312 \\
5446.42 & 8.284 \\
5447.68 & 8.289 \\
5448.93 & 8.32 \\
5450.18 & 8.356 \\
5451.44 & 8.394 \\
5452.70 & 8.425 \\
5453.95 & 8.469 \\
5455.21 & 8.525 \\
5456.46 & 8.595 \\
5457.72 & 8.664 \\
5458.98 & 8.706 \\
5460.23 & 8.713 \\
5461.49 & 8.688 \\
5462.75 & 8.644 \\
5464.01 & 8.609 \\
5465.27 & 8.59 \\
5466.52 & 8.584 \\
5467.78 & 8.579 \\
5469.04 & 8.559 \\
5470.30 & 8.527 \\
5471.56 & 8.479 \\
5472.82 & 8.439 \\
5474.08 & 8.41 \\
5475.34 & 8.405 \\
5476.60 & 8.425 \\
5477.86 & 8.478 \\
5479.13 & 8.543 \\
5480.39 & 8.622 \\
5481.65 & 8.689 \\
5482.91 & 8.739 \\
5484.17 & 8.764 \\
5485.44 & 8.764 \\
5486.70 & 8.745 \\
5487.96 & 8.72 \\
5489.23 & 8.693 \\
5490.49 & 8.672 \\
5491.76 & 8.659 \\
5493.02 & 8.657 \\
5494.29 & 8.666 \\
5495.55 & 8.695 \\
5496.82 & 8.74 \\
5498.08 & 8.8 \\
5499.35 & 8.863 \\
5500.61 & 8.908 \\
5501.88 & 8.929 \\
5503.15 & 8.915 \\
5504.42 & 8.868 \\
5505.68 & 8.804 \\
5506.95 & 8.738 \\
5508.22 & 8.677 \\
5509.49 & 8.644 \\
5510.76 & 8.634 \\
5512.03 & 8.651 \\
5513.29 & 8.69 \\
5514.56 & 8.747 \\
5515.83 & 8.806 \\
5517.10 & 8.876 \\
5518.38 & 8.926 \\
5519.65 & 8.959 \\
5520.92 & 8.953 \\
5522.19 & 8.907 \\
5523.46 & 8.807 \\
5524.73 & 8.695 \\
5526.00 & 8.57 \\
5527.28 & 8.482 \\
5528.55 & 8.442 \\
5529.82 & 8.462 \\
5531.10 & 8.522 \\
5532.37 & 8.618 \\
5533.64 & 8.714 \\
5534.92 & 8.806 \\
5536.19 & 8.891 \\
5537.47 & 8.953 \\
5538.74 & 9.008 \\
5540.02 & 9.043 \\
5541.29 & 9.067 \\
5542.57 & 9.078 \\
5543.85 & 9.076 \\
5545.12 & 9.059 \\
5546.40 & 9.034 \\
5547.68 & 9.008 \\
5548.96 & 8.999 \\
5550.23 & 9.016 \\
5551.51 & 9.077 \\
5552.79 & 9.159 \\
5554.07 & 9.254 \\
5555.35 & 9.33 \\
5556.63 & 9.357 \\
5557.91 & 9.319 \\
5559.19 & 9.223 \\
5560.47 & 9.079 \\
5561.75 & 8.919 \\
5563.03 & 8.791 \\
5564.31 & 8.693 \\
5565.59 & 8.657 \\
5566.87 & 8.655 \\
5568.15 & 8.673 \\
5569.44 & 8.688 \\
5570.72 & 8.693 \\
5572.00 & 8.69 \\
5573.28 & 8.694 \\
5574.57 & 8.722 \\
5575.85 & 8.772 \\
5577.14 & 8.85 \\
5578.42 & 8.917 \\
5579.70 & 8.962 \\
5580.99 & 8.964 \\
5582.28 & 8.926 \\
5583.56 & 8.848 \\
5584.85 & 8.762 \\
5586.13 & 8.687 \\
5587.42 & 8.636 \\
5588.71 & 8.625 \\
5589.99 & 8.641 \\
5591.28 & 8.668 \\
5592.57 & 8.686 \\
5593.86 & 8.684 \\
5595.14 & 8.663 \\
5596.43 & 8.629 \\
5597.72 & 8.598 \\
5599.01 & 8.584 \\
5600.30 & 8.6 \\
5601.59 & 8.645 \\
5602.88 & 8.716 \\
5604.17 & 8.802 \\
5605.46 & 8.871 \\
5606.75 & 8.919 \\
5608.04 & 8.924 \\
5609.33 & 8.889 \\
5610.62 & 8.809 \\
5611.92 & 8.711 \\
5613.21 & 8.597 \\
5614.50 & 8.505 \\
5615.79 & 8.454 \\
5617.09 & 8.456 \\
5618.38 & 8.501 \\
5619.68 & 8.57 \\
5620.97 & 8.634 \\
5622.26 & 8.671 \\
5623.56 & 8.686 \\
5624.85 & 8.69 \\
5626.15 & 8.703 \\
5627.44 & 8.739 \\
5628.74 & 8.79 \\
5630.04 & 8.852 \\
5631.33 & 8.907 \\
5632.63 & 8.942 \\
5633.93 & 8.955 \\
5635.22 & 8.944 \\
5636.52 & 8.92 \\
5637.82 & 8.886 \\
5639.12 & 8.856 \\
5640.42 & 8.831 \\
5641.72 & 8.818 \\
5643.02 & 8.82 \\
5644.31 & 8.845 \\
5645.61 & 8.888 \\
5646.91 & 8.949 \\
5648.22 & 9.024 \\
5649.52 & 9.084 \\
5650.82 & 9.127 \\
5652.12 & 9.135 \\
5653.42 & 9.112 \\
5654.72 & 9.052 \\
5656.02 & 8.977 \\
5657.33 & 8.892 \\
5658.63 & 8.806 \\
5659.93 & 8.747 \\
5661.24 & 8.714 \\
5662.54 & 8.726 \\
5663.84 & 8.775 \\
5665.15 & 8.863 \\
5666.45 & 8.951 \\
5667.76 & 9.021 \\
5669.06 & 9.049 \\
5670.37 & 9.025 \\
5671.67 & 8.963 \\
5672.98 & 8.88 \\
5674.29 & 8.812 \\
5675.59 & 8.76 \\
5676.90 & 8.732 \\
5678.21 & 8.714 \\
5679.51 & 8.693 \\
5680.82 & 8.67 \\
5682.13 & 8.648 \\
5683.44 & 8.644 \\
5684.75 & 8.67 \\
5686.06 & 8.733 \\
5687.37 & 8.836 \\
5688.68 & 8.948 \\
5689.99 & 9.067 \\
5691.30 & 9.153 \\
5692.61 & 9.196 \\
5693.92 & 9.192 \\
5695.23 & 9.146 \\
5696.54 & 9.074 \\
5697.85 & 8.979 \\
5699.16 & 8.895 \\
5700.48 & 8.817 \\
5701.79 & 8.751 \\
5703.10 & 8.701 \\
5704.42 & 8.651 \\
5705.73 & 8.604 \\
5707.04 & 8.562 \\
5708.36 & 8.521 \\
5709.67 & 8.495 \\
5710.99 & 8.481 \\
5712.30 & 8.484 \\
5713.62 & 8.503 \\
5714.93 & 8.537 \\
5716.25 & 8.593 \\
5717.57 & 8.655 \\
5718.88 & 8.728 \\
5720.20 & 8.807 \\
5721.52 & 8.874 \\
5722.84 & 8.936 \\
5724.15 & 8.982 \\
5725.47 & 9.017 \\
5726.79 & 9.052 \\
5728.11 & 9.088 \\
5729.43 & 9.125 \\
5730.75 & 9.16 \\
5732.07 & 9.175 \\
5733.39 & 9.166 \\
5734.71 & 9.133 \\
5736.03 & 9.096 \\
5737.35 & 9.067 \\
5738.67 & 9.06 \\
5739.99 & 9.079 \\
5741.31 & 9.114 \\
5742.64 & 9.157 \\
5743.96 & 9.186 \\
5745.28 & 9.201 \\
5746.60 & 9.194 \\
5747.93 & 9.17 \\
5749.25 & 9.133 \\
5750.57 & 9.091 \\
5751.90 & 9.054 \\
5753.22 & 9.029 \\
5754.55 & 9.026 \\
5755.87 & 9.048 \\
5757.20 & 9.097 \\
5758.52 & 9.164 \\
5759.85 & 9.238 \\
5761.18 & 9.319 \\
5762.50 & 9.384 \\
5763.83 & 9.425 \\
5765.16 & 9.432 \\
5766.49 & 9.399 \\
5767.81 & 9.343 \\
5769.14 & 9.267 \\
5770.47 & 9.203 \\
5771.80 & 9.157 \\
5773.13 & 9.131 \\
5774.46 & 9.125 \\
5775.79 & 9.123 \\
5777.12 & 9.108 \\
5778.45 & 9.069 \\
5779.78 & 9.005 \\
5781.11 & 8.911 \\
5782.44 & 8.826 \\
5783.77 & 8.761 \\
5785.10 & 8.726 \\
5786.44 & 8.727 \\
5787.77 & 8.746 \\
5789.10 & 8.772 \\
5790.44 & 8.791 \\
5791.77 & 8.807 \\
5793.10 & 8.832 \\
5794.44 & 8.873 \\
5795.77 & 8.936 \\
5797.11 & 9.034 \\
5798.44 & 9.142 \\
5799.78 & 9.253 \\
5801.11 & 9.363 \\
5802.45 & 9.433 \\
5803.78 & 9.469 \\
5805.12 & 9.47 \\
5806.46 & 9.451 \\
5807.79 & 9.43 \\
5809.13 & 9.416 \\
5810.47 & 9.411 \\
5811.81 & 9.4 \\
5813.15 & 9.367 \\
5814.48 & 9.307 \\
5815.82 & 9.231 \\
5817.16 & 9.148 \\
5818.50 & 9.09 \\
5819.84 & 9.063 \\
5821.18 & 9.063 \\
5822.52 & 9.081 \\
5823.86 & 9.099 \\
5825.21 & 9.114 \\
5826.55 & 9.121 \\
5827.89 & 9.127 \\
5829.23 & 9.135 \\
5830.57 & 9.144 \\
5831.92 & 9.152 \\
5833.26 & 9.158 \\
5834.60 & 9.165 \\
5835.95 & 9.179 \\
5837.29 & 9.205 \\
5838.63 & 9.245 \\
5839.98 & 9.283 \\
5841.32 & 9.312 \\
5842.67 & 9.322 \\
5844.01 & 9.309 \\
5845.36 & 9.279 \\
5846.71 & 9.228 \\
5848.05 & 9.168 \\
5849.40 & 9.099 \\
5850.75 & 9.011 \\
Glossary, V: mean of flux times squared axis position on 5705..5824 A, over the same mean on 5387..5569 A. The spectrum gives 1.2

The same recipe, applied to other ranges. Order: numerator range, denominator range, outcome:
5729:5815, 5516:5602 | 1.12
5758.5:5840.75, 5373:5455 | 1.24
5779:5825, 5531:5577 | 1.11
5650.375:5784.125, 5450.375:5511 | 1.13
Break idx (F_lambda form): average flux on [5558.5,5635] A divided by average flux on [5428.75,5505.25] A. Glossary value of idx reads 1.0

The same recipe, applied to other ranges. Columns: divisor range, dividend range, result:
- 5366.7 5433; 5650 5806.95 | 1.05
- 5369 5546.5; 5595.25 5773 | 1.03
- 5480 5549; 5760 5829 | 1.04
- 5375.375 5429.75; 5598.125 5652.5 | 1.03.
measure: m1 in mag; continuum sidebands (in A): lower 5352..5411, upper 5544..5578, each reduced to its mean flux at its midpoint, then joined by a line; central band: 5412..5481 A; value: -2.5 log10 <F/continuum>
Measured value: 0.02 mag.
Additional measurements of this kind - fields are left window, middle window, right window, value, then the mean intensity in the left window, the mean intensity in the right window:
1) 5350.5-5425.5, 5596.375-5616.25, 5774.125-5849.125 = 0.019 mag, 8.58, 9.13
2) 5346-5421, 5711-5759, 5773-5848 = 0.005 mag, 8.56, 9.13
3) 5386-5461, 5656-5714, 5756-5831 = 0.015 mag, 8.43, 9.14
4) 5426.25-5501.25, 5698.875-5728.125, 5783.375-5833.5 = 0.030 mag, 8.53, 9.12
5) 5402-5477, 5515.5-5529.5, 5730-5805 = -0.014 mag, 8.48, 9.11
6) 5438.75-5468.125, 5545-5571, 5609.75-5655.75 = -0.037 mag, 8.5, 8.82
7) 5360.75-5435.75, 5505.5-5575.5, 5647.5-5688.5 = -0.020 mag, 8.51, 8.86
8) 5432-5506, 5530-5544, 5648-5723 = -0.026 mag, 8.57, 8.83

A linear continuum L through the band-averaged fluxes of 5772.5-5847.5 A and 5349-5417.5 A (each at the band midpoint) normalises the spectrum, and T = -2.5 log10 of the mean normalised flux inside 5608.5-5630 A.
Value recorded 0.03 mag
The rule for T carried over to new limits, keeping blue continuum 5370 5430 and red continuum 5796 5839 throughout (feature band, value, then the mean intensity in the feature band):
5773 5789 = 0.03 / 8.93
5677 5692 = 0.03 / 8.8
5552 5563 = -0.05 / 9.18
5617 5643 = 0.02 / 8.77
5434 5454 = 0.03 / 8.38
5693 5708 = 0.02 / 8.85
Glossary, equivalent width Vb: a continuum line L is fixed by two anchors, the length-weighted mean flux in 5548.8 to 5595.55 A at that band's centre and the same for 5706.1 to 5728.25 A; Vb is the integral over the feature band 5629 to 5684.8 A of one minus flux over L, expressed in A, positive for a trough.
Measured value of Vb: -0.6 A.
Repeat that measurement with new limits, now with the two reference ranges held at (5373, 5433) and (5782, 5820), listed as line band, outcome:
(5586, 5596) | 0.2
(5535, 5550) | -0.5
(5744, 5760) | -0.1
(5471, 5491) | 0.1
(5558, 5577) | -0.1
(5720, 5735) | -0.1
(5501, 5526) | -0.3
